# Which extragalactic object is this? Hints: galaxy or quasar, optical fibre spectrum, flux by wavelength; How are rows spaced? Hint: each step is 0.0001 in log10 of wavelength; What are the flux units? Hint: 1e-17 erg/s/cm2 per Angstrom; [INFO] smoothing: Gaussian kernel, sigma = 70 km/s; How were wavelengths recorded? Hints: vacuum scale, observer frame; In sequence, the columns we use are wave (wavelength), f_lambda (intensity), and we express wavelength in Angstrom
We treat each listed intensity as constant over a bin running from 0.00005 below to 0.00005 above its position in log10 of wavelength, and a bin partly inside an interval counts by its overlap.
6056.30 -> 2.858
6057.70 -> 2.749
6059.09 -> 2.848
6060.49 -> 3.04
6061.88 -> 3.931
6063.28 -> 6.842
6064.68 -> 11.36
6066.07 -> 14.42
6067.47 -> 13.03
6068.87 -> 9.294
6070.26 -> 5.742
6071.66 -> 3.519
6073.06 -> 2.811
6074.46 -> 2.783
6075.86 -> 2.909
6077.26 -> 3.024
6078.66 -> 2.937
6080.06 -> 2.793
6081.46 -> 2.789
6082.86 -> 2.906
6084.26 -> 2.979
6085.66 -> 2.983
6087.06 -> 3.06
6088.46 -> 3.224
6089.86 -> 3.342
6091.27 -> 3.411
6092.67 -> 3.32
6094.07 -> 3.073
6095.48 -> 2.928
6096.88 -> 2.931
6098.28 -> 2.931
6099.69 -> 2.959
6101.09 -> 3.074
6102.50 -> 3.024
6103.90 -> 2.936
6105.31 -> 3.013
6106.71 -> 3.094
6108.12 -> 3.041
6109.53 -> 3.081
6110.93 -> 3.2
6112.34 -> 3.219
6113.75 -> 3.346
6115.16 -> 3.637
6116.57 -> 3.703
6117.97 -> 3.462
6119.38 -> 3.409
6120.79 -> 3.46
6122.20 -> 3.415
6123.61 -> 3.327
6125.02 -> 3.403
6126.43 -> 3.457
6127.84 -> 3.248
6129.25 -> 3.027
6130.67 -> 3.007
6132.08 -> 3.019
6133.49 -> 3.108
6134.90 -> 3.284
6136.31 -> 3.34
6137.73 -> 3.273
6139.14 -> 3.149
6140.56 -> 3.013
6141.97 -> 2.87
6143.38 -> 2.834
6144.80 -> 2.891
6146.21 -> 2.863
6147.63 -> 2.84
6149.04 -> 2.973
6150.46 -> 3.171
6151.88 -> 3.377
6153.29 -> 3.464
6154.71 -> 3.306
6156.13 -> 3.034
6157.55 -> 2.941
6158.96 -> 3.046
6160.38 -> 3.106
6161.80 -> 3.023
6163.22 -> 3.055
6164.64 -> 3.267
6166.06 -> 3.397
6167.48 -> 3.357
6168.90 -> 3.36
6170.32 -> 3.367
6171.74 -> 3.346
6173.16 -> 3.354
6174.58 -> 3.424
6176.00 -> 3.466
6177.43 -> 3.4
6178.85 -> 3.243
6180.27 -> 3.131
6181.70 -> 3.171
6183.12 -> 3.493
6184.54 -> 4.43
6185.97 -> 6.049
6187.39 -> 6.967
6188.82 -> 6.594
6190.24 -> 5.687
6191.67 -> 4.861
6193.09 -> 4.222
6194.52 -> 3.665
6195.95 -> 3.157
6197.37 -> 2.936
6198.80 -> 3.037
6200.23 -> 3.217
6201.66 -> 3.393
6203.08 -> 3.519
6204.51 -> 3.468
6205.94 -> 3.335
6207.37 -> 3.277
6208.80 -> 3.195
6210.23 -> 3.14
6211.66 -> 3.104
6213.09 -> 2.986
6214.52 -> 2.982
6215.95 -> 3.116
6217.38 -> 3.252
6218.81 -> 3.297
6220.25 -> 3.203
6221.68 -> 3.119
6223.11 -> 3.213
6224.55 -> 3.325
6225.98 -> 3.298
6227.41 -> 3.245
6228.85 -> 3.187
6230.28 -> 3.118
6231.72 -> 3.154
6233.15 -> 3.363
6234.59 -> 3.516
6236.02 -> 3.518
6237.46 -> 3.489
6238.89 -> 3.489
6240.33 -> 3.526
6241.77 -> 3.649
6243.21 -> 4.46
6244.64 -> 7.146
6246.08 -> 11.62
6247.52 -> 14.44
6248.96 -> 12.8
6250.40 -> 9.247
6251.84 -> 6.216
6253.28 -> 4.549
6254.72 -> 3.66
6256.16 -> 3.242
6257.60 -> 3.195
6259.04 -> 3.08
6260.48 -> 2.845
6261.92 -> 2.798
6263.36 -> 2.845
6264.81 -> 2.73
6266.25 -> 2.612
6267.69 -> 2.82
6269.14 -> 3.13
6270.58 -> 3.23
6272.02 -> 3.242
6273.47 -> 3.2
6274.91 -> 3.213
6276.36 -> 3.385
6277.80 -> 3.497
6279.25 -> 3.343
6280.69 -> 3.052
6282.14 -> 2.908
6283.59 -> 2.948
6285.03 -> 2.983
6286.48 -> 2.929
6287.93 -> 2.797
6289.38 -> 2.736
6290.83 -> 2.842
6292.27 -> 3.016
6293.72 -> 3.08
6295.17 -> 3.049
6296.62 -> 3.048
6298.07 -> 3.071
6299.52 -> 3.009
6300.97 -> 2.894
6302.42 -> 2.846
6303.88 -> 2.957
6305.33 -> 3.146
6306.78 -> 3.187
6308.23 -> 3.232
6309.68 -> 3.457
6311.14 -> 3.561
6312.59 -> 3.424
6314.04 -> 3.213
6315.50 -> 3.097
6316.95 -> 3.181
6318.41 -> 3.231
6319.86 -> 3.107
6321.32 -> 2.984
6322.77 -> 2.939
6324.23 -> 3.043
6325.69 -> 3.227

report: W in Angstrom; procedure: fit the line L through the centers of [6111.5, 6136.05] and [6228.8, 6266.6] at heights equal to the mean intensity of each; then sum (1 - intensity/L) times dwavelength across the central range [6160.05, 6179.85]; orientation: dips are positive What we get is 3.1 Angstrom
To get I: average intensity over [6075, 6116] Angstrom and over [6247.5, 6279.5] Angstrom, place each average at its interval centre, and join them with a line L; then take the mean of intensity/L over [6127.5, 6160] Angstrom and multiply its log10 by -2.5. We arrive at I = 0.11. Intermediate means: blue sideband 3.08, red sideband 4.29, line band 3.09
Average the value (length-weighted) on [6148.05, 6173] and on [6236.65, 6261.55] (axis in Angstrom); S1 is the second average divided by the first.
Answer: 1.83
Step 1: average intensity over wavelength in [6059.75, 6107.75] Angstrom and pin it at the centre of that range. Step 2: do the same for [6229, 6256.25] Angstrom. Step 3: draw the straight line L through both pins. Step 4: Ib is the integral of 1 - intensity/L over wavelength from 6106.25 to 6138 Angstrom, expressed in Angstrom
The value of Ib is 9.2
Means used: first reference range 4.29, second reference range 5.7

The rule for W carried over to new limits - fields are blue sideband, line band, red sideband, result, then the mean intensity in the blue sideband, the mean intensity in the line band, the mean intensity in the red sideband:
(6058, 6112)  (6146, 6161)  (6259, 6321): 2.7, 4.15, 3.11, 3.07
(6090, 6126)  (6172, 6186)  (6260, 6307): -2.0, 3.22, 3.59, 3.01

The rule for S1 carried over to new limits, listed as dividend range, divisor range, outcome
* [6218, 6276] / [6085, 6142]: 1.35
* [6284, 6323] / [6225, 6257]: 0.58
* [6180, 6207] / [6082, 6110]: 1.35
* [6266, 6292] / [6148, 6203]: 0.83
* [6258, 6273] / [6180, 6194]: 0.60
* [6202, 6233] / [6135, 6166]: 1.04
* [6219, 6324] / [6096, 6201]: 1.10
